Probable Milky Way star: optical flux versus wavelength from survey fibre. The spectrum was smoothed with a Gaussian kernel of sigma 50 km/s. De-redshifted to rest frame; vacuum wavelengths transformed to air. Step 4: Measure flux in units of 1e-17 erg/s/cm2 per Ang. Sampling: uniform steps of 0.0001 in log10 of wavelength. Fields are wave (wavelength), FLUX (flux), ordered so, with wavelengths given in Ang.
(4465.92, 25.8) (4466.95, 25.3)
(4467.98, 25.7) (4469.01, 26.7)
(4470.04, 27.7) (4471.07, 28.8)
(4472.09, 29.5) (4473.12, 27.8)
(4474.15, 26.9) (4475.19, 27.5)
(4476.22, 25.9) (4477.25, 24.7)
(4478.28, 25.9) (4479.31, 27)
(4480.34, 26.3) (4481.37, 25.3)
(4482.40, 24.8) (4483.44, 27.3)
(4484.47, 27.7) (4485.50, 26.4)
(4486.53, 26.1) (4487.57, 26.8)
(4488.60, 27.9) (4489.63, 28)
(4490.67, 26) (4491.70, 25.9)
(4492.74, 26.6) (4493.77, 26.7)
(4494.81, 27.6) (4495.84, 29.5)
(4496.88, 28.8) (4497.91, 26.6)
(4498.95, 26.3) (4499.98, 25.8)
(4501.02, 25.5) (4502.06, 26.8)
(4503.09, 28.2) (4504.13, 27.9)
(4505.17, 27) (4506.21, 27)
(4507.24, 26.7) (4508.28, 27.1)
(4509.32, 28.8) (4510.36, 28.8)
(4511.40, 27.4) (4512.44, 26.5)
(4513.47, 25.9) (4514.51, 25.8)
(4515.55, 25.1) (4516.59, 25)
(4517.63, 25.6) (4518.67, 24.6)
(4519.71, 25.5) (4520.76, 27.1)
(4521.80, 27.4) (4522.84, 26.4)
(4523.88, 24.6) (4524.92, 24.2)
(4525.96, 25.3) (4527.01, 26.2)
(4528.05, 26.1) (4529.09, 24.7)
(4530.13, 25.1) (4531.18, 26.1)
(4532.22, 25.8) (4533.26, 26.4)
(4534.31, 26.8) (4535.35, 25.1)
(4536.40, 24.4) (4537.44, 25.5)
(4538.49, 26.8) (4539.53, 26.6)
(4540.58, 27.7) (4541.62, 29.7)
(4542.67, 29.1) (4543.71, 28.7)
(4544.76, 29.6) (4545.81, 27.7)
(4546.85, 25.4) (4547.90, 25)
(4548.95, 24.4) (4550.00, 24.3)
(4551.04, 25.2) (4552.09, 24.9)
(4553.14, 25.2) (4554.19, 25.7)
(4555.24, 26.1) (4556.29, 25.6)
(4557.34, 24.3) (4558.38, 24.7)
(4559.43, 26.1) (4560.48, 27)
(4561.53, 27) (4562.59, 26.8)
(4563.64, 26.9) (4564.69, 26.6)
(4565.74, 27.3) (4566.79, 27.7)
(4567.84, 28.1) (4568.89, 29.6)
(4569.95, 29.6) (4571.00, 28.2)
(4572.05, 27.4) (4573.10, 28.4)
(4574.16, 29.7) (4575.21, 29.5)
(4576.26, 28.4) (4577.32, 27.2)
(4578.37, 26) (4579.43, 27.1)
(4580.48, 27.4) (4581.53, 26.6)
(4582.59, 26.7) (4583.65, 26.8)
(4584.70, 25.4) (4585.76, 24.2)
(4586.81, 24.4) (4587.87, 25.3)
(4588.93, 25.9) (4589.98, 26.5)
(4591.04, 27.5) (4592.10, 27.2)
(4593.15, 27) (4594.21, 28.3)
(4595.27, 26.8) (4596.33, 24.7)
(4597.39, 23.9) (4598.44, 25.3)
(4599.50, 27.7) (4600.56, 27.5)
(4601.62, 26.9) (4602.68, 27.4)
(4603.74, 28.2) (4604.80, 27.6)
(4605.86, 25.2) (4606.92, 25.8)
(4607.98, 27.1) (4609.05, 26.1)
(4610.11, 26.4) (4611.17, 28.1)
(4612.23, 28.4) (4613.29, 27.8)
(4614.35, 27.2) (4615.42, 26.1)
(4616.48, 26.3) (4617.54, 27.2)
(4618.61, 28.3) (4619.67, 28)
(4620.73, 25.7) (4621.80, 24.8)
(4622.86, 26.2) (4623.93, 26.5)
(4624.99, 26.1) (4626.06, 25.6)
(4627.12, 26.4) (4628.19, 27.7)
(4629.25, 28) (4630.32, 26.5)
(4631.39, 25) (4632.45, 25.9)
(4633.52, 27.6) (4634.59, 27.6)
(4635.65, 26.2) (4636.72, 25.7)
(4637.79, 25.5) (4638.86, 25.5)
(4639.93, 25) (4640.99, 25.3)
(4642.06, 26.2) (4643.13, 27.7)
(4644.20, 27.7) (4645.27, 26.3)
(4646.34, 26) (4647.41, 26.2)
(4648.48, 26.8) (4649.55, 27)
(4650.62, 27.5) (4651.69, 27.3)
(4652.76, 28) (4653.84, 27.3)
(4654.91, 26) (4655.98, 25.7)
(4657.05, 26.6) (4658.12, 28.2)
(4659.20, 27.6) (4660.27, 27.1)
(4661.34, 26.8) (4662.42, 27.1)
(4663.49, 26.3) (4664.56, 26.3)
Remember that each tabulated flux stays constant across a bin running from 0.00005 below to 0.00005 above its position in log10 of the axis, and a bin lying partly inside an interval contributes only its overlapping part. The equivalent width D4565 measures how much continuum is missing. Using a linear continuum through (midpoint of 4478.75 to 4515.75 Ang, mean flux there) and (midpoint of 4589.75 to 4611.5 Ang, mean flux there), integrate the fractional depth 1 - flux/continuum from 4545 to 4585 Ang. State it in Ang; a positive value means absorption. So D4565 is 0.0 Ang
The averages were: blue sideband 26.9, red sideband 26.7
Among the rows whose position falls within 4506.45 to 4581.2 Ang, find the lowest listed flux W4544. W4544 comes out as 24.2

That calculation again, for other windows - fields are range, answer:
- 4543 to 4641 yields 23.9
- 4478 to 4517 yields 24.8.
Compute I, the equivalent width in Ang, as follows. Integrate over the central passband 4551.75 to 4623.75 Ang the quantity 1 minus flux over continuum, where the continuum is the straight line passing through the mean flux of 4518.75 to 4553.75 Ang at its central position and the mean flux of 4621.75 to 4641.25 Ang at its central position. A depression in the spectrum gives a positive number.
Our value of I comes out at -1.7 Ang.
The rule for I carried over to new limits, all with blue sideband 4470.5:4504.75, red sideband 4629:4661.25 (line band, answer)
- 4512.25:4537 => 1.1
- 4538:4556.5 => 0.2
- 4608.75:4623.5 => -0.1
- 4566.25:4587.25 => -0.5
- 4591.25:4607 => 0.0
